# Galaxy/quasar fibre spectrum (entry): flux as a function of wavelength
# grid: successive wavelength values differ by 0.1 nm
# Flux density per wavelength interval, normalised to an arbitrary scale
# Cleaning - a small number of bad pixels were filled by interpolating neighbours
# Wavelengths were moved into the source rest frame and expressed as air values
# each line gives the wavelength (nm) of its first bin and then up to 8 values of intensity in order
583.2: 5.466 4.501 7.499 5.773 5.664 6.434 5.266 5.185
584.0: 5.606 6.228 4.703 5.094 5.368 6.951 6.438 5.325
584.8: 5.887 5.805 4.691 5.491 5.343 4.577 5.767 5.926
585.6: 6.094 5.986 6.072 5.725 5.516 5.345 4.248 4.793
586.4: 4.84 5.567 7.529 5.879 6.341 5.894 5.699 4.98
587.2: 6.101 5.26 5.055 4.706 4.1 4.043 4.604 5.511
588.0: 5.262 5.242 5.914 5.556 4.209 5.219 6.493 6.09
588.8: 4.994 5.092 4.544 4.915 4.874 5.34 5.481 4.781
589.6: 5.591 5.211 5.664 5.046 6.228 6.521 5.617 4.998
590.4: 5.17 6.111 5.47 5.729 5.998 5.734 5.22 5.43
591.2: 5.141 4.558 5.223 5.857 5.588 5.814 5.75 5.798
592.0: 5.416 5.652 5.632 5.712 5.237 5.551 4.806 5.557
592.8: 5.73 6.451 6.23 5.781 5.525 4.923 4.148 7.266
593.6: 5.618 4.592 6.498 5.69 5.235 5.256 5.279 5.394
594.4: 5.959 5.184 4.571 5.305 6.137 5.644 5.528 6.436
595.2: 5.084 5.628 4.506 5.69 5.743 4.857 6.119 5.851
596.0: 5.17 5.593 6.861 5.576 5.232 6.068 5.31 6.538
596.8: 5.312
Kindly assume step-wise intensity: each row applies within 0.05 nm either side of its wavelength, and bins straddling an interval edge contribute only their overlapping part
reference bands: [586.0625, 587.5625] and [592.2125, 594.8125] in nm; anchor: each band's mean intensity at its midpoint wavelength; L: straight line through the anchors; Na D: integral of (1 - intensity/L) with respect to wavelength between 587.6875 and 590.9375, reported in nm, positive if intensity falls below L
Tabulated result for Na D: 0.06 nm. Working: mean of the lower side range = 5.47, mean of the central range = 5.39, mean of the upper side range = 5.52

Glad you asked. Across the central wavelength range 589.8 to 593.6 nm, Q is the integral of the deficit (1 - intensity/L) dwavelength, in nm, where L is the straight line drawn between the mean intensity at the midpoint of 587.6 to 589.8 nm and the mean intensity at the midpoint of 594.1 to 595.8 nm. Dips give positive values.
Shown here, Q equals -0.20 nm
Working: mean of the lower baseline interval 5.17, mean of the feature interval 5.59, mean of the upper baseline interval 5.45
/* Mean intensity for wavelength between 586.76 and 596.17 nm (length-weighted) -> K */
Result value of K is 5.45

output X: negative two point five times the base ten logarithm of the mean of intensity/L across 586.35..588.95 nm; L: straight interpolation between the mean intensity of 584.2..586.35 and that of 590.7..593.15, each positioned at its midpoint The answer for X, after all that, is 0.03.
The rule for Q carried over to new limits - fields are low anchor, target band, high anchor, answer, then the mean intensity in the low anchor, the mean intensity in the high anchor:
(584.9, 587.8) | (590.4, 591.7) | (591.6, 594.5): 0.01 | 5.41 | 5.58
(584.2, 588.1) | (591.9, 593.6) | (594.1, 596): -0.04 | 5.46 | 5.48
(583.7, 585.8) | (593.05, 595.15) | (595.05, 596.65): 0.03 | 5.62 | 5.61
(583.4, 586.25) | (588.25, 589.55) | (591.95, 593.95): 0.10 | 5.62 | 5.6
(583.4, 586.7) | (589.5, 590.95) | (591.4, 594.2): 0.00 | 5.63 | 5.59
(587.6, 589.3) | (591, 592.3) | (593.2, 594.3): -0.04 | 5.13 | 5.45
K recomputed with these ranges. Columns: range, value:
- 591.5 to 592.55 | 5.63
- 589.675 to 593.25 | 5.59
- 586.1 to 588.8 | 5.34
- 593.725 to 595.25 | 5.53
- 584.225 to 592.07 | 5.45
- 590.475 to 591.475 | 5.46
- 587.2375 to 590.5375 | 5.26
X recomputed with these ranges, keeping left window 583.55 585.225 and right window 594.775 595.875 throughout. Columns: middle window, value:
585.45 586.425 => 0.03 mag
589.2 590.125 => 0.02 mag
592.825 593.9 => -0.02 mag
